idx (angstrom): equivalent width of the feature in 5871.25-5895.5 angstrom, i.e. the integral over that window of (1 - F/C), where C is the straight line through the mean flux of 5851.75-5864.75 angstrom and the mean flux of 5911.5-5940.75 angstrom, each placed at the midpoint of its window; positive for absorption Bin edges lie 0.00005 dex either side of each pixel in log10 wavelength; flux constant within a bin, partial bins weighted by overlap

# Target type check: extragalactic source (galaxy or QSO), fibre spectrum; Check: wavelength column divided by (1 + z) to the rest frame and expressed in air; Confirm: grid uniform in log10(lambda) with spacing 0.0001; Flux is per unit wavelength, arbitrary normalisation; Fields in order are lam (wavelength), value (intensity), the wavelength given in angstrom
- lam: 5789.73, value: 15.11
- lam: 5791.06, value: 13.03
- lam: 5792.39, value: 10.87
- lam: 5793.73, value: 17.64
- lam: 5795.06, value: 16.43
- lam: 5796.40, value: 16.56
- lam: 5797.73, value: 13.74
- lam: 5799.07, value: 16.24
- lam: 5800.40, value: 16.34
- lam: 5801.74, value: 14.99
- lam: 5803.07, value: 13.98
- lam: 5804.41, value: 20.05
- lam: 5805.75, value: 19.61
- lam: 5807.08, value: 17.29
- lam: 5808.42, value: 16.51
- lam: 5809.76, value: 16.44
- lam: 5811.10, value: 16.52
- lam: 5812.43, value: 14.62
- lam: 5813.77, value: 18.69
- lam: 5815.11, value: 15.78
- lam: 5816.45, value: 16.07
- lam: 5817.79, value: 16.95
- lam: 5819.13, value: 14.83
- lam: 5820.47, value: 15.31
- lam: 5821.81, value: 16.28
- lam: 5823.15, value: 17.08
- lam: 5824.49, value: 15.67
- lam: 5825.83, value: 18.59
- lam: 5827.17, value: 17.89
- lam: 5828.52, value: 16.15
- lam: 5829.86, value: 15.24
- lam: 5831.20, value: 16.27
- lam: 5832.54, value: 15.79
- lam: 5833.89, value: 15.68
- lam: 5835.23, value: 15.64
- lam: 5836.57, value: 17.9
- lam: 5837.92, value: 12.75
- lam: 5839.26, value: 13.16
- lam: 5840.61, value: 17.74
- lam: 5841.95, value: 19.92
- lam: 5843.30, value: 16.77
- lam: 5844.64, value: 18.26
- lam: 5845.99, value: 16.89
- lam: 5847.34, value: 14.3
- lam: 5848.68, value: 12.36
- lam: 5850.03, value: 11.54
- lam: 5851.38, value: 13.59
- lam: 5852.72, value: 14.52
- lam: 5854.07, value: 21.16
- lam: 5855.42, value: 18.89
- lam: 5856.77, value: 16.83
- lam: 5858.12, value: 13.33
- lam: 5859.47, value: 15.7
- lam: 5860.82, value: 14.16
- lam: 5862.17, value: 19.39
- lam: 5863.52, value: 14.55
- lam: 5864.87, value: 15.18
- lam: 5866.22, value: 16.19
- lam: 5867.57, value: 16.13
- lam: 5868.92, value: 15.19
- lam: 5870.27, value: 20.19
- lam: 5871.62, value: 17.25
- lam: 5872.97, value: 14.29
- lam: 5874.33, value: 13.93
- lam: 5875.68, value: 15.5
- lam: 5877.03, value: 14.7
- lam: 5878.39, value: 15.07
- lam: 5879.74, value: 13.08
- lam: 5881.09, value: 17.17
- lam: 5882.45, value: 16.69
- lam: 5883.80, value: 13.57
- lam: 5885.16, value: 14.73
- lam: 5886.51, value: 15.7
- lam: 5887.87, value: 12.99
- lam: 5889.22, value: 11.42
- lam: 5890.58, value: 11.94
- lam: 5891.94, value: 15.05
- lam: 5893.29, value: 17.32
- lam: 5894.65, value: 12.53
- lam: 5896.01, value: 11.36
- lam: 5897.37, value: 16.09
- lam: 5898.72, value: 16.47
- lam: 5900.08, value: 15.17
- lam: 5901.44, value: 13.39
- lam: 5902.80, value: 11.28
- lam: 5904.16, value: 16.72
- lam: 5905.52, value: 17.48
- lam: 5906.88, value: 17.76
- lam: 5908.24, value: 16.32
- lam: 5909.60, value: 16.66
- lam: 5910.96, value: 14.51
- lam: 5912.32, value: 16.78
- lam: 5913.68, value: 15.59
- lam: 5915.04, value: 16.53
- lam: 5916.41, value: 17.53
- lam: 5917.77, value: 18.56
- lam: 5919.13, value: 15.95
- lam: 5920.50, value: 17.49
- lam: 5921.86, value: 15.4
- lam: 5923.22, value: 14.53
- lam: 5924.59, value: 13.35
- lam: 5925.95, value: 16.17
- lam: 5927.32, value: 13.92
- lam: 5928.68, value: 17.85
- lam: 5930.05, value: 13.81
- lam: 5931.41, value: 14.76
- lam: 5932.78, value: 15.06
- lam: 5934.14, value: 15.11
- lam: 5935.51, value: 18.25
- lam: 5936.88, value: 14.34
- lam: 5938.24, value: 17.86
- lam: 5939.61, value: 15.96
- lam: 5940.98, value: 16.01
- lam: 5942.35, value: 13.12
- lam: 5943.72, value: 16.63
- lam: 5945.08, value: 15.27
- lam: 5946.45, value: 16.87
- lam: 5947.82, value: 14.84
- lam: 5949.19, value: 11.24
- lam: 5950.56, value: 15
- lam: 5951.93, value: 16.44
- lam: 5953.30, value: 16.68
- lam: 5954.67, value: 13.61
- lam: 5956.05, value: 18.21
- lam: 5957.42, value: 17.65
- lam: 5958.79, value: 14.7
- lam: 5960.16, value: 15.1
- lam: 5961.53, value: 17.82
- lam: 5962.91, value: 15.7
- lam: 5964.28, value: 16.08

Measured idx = 2.5 angstrom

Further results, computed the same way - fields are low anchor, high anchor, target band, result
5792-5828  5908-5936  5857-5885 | 0.94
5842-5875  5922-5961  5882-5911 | 1.73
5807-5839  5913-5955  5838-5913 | 2.40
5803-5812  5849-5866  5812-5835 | 0.71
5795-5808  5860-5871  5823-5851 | 0.87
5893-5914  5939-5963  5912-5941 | -0.92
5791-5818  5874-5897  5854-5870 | -1.57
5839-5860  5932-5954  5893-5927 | 0.21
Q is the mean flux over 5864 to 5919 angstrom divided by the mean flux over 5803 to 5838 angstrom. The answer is 0.93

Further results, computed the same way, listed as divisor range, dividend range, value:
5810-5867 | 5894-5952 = 0.96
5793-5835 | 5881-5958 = 0.94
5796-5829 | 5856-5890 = 0.93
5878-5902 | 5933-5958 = 1.09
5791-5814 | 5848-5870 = 0.97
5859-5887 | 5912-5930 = 1.02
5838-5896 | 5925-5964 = 1.02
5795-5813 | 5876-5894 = 0.89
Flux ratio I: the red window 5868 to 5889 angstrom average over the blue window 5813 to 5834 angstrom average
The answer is 0.9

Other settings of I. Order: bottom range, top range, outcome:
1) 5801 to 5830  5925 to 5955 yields 0.93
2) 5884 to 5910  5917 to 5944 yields 1.07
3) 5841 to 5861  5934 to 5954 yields 0.98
